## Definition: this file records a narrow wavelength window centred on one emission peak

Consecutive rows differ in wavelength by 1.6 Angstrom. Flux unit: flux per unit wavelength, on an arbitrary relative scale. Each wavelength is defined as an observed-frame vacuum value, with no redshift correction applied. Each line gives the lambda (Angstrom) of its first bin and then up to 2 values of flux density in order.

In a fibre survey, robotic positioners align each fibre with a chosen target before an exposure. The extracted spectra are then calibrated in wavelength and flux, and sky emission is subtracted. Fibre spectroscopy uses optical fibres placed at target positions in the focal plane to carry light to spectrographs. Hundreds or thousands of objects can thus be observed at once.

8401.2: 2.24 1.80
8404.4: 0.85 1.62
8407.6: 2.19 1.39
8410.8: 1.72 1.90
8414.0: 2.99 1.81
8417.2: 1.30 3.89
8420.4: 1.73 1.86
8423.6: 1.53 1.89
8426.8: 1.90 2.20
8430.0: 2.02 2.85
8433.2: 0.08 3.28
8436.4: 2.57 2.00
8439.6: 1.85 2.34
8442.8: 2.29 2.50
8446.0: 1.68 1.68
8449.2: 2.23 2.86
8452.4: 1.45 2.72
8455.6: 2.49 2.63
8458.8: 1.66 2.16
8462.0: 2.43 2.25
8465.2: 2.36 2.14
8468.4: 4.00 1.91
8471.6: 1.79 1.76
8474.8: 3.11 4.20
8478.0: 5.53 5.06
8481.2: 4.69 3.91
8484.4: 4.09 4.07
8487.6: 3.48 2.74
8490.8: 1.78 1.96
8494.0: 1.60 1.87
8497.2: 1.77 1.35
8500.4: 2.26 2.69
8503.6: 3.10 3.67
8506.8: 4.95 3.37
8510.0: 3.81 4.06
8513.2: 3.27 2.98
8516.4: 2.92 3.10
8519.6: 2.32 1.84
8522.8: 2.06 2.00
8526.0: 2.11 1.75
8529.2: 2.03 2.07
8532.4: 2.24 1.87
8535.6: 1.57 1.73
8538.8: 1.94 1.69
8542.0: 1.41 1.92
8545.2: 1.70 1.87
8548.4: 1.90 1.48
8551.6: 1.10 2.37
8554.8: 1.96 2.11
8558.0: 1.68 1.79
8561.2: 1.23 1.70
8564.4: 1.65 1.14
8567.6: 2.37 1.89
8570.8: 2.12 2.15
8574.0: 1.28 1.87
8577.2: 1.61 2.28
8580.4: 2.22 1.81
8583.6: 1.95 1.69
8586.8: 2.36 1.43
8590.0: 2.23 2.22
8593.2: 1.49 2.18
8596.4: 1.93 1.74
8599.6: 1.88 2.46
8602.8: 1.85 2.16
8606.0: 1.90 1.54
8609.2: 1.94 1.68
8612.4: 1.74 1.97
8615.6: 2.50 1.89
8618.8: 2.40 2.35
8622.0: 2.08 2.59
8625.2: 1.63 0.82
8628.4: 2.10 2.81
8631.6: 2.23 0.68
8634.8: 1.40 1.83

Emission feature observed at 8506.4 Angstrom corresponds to [N II]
